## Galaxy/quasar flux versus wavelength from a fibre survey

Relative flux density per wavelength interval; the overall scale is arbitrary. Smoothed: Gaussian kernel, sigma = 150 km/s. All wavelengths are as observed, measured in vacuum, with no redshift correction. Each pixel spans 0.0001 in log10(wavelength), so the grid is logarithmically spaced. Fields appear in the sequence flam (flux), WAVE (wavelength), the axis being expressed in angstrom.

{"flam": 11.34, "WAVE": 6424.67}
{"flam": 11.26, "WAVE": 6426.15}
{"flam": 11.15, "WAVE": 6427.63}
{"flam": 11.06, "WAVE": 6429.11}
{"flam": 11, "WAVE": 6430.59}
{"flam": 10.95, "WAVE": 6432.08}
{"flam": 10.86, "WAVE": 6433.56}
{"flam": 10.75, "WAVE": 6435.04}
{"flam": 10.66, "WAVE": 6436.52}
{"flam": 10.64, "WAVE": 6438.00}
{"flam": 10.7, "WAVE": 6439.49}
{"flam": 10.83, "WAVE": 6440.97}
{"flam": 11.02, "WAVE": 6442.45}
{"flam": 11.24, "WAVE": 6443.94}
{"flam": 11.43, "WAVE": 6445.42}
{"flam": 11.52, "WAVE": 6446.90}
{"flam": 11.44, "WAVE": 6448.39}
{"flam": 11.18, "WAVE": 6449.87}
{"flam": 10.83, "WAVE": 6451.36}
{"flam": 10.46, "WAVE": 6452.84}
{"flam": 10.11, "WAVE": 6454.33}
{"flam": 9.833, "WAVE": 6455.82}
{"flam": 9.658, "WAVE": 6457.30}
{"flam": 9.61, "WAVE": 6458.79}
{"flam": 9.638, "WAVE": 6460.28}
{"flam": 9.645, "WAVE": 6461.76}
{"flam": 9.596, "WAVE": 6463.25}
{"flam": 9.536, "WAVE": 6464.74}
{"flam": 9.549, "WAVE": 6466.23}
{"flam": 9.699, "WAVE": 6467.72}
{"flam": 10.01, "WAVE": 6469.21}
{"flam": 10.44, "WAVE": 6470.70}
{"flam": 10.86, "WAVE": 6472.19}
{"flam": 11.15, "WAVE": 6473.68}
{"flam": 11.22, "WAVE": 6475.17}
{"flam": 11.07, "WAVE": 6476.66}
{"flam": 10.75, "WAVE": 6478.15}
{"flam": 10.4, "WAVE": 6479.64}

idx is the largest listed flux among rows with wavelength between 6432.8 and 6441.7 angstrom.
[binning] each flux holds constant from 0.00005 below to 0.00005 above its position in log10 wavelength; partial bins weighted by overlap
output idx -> 10.86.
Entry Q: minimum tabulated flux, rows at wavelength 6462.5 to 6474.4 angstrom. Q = 9.536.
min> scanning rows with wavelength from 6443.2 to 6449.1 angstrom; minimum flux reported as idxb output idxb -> 11.24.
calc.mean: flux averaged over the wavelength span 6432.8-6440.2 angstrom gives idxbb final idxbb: 10.7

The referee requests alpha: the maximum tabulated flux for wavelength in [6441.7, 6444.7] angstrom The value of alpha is 11.24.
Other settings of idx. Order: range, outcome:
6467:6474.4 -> 11.15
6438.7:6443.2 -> 11.02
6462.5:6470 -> 10.01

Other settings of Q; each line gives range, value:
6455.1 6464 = 9.596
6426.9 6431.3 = 11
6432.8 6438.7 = 10.64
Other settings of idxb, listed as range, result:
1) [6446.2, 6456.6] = 9.833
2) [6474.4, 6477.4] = 11.07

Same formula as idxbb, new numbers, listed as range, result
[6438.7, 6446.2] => 11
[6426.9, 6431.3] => 11.1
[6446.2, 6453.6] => 11.1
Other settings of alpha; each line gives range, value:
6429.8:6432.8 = 11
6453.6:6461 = 10.11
